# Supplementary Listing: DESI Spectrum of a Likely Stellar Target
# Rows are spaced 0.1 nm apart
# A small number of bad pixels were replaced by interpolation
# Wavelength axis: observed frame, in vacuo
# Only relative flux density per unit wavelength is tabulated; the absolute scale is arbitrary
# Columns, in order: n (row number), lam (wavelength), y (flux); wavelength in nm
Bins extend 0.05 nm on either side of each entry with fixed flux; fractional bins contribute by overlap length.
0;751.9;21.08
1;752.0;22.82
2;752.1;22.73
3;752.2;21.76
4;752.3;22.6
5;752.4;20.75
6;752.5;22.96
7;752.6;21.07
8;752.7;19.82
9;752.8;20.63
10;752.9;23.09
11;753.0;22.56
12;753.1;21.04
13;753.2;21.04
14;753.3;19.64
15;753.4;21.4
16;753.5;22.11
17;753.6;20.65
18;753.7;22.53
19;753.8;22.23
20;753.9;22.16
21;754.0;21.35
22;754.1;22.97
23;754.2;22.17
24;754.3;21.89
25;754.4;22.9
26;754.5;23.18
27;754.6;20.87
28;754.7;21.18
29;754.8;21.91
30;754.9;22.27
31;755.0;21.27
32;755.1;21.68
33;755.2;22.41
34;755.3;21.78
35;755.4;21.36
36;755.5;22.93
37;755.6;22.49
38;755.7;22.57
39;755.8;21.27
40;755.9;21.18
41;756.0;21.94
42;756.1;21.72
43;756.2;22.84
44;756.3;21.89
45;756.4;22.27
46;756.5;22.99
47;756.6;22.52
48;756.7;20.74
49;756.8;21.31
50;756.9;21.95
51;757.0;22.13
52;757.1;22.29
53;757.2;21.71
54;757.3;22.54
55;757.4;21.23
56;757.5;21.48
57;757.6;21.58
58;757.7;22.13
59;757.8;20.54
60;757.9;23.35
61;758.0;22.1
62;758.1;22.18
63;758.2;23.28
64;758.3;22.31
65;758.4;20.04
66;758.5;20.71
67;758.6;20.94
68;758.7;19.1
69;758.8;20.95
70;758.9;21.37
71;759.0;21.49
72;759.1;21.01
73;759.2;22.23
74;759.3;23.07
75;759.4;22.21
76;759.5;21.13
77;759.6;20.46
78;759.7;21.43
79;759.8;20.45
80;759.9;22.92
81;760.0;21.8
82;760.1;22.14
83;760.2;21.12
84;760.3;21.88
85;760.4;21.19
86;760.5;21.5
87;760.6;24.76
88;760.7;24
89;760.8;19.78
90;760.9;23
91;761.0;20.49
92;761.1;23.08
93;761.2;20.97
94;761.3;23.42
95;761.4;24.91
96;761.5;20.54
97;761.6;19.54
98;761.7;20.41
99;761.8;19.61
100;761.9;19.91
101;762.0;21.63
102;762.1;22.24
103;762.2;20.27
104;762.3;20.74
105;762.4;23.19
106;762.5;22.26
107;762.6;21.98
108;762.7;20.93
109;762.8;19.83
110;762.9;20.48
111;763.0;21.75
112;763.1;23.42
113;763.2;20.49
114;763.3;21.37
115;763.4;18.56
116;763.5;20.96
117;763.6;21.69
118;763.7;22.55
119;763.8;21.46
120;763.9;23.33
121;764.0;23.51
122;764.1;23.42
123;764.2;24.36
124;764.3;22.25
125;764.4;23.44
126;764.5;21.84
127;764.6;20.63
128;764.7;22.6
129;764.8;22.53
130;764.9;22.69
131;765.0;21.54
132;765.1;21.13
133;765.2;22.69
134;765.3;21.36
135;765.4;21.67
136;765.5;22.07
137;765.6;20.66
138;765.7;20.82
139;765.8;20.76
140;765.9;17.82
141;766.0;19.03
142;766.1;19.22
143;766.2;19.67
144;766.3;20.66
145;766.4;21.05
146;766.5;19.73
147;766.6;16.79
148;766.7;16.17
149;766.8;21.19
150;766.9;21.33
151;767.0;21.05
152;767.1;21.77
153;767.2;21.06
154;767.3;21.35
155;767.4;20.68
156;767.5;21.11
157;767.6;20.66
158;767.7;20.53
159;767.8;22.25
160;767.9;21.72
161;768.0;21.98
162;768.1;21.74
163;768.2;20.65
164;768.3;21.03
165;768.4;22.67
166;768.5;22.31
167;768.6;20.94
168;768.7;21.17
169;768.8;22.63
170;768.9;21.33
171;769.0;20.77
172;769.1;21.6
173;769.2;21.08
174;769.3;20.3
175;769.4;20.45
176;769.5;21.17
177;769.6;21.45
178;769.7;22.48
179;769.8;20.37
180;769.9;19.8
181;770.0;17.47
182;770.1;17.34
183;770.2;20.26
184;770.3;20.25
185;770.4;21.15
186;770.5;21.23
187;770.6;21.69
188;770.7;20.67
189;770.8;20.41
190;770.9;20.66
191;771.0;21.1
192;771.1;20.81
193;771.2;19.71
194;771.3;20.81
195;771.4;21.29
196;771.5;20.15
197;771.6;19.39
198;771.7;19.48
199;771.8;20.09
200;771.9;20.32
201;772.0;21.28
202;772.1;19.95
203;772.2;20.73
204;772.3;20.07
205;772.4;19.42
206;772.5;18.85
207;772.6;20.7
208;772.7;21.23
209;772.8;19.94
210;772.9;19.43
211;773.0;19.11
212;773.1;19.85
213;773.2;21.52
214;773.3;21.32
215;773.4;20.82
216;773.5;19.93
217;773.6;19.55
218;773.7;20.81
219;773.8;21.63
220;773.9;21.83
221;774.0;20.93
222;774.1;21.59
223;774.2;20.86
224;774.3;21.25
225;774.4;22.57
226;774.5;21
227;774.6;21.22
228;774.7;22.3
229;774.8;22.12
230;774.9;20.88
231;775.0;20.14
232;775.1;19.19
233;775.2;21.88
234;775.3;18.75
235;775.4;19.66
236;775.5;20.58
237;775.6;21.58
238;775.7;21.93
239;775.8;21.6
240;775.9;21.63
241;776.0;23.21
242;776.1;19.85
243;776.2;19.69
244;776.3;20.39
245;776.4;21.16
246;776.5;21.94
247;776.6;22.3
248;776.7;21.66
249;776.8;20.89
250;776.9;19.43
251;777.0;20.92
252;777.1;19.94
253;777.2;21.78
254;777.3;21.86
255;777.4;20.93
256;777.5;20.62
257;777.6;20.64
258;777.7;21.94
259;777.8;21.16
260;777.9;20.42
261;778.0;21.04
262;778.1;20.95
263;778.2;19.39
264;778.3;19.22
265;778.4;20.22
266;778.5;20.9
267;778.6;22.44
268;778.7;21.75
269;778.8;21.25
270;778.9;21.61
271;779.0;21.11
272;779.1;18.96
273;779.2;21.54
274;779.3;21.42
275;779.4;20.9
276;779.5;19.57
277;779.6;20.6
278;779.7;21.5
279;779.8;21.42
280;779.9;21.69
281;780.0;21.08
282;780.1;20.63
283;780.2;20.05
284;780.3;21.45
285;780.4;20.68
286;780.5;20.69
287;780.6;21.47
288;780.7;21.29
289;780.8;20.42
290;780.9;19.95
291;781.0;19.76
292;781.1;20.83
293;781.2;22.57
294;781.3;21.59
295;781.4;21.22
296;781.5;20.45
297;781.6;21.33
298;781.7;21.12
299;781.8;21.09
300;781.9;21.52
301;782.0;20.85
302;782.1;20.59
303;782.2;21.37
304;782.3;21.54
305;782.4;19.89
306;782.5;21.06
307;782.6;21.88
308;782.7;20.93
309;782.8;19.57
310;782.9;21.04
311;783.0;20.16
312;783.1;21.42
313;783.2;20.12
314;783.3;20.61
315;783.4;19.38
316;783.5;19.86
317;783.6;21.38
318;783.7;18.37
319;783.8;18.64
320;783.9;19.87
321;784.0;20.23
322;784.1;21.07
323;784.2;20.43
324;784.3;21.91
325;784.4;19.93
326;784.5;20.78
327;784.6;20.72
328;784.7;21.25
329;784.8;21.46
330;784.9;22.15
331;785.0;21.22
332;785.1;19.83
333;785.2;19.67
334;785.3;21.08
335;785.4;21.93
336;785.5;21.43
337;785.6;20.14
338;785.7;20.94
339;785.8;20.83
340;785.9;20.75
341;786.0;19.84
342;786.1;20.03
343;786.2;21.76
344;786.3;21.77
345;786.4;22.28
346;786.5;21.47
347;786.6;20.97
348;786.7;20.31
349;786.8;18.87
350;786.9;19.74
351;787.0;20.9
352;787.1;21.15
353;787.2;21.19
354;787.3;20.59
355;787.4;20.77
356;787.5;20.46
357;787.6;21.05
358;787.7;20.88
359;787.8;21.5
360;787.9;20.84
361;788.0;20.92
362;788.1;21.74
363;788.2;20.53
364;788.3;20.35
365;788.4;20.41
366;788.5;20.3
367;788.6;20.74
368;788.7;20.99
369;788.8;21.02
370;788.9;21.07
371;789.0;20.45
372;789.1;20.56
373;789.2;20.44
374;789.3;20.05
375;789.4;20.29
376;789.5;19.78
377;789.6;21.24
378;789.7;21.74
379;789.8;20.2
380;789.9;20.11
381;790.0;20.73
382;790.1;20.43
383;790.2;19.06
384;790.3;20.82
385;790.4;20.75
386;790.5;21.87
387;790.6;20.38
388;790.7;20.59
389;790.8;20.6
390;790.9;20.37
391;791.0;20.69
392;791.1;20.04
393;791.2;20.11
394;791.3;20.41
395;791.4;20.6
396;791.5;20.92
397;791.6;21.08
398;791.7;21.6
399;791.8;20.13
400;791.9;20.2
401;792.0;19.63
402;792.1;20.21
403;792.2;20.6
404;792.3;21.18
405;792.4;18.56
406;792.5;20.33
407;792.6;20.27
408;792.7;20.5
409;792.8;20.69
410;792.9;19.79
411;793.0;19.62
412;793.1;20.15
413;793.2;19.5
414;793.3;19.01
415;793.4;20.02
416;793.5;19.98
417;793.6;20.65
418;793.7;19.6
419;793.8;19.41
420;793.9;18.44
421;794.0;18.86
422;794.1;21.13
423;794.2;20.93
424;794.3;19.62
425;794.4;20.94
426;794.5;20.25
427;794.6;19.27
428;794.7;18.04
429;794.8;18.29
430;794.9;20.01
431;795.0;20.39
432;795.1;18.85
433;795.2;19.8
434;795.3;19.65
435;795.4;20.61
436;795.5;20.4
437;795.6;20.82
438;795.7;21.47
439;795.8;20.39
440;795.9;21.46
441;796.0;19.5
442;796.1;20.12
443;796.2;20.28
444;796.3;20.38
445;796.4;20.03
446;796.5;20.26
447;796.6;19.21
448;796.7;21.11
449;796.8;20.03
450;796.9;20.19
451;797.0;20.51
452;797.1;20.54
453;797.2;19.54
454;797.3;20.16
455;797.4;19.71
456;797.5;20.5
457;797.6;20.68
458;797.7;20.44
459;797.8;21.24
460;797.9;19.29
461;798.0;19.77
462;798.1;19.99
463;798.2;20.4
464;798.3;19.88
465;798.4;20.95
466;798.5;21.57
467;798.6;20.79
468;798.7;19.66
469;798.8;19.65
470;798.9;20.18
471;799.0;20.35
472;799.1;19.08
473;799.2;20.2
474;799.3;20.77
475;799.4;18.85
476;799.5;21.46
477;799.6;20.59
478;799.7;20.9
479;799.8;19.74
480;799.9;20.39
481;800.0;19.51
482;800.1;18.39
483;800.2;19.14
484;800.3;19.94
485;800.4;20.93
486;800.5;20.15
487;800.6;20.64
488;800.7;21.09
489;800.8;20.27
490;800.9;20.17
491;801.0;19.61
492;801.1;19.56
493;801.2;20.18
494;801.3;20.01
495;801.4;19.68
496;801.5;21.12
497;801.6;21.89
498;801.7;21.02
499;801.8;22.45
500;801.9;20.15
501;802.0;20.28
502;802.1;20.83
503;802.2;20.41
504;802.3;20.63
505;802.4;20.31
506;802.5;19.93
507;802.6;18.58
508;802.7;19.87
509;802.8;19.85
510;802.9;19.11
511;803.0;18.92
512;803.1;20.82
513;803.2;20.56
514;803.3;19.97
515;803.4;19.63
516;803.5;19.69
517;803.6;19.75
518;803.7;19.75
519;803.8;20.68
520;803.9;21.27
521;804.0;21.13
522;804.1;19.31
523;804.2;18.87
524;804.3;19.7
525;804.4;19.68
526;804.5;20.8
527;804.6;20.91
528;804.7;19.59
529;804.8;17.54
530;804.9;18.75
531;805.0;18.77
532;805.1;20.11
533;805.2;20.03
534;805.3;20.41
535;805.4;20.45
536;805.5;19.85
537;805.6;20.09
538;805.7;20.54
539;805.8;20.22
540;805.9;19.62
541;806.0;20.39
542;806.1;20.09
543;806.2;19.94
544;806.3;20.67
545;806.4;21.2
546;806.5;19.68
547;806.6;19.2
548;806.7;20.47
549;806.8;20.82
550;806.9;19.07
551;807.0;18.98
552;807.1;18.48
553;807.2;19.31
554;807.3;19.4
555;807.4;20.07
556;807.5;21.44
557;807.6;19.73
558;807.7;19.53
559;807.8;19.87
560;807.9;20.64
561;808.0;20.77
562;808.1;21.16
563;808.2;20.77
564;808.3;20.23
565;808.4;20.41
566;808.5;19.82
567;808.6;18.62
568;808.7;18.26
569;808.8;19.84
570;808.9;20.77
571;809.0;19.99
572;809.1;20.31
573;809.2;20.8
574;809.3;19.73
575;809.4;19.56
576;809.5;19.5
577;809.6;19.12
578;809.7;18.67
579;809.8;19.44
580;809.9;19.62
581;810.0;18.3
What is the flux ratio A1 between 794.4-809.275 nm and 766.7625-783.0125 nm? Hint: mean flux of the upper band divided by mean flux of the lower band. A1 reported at 0.96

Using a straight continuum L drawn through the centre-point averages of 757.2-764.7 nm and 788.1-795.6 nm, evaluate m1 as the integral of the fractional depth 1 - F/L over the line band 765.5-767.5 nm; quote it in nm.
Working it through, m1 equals 0.12 nm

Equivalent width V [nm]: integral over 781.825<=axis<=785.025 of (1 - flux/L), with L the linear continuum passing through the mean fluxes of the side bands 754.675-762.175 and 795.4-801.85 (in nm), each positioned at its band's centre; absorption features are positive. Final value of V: 0.03 nm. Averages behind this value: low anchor 21.7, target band 20.7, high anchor 20.3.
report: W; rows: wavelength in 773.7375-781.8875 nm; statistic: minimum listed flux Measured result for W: 18.75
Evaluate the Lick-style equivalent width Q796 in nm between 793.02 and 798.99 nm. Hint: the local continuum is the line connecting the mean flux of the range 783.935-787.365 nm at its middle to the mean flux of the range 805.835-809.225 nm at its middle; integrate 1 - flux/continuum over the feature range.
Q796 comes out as 0.107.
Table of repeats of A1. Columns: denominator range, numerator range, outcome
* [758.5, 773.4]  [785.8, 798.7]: 0.97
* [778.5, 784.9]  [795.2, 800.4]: 0.97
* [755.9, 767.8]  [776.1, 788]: 0.97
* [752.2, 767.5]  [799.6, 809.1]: 0.93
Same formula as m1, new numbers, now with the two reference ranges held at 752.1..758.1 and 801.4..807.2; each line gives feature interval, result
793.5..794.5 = 0.022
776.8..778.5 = 0.029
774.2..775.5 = 0.014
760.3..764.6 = -0.038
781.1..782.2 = -0.018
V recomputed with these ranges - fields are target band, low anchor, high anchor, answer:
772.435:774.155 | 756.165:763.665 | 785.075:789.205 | 0.06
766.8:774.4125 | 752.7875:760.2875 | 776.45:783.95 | 0.16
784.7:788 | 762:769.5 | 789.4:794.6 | -0.06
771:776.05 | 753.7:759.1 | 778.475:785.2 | 0.11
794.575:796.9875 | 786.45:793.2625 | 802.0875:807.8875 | 0.03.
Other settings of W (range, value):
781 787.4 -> 18.37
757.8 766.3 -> 17.82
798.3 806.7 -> 17.54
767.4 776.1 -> 17.34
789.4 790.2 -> 19.06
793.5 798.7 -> 18.04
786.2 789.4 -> 18.87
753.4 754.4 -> 20.65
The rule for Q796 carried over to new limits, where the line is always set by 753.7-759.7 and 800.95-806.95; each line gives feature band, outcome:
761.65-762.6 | 0.019 nm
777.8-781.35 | 0.018 nm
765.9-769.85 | 0.111 nm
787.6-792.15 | -0.004 nm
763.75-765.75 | -0.062 nm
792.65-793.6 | 0.024 nm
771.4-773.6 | 0.110 nm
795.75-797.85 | 0.004 nm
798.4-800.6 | 0.011 nm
